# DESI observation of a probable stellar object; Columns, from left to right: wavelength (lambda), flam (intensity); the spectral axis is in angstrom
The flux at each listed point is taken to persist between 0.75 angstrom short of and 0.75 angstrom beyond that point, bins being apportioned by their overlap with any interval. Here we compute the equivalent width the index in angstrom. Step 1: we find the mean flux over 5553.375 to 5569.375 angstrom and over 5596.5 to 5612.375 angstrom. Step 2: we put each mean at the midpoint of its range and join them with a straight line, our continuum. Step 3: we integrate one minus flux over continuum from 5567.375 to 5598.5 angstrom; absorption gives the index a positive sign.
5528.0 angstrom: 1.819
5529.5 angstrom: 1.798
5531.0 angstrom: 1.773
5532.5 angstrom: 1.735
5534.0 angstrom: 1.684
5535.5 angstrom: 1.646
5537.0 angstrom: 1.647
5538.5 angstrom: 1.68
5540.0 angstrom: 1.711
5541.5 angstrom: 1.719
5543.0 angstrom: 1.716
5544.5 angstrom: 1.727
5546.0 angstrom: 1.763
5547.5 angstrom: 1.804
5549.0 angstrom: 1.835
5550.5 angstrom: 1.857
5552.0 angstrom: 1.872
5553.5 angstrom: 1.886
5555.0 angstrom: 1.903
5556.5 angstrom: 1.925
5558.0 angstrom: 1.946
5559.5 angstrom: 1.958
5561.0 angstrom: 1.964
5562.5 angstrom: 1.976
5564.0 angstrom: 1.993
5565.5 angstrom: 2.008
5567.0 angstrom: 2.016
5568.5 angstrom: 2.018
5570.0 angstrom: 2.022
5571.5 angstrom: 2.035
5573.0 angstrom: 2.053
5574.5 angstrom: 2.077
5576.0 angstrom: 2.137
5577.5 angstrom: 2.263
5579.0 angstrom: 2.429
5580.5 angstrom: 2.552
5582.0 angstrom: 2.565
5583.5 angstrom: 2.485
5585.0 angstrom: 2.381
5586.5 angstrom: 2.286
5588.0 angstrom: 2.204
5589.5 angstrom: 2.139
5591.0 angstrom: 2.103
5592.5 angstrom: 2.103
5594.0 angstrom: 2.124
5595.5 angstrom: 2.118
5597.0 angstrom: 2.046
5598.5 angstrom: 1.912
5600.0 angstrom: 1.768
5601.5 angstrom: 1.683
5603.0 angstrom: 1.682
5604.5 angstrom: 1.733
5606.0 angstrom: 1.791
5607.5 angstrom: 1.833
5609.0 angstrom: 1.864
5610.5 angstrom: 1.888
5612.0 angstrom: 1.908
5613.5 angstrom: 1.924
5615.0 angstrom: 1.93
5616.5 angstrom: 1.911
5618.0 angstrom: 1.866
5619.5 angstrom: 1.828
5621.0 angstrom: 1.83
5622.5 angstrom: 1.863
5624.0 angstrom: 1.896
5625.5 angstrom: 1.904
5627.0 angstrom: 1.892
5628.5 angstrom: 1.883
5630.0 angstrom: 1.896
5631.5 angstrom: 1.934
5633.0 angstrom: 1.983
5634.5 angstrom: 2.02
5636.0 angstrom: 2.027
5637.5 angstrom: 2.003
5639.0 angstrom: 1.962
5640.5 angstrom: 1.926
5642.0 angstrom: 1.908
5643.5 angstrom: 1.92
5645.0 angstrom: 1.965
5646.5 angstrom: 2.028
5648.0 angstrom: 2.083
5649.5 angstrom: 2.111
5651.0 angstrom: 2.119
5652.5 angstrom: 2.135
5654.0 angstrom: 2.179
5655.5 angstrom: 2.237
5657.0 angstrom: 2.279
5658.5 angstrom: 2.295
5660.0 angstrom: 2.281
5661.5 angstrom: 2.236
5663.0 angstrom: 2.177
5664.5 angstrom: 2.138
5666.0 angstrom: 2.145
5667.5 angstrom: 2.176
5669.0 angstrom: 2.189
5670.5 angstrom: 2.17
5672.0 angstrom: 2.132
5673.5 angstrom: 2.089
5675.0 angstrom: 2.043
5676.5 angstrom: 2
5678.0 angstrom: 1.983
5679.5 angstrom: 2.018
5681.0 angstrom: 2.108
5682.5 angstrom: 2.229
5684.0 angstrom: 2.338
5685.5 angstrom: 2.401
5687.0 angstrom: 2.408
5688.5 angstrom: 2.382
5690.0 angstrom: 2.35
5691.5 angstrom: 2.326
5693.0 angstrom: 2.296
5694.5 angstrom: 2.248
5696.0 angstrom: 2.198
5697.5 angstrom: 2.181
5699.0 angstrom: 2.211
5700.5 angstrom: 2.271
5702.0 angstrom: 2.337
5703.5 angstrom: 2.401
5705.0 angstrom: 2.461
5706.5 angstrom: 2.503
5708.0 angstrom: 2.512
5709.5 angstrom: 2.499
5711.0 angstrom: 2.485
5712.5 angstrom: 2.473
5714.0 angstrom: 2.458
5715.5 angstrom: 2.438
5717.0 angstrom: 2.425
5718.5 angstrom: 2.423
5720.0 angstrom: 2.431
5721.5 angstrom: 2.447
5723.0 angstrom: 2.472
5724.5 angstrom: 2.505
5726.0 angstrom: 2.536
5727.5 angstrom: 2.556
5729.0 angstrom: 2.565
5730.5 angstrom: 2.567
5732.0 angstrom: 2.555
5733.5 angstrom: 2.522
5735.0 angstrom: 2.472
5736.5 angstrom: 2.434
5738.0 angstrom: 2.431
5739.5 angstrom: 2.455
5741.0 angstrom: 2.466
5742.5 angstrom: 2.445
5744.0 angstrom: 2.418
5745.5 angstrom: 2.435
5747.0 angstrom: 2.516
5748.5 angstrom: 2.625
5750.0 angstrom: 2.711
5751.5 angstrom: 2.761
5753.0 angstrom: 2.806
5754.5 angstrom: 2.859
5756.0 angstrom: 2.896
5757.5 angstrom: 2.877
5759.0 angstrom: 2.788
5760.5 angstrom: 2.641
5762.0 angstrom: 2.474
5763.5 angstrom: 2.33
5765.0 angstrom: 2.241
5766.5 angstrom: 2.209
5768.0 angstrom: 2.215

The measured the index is -4.99 angstrom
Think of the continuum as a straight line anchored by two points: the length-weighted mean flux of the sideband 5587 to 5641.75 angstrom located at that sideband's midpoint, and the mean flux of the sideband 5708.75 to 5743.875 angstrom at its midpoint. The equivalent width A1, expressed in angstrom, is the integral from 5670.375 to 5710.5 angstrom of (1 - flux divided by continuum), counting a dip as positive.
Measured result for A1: 0.7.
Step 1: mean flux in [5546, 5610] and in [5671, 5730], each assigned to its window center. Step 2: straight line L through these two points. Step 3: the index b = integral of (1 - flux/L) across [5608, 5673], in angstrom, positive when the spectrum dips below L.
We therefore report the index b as 4.9 angstrom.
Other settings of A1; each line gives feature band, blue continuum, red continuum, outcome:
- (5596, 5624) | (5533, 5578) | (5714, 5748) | 3.0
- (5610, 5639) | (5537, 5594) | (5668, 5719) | 3.1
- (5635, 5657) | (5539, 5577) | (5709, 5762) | 1.8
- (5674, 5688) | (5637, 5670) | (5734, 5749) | 0.3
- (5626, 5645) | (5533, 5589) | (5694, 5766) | 2.3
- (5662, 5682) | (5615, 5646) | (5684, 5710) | 0.7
